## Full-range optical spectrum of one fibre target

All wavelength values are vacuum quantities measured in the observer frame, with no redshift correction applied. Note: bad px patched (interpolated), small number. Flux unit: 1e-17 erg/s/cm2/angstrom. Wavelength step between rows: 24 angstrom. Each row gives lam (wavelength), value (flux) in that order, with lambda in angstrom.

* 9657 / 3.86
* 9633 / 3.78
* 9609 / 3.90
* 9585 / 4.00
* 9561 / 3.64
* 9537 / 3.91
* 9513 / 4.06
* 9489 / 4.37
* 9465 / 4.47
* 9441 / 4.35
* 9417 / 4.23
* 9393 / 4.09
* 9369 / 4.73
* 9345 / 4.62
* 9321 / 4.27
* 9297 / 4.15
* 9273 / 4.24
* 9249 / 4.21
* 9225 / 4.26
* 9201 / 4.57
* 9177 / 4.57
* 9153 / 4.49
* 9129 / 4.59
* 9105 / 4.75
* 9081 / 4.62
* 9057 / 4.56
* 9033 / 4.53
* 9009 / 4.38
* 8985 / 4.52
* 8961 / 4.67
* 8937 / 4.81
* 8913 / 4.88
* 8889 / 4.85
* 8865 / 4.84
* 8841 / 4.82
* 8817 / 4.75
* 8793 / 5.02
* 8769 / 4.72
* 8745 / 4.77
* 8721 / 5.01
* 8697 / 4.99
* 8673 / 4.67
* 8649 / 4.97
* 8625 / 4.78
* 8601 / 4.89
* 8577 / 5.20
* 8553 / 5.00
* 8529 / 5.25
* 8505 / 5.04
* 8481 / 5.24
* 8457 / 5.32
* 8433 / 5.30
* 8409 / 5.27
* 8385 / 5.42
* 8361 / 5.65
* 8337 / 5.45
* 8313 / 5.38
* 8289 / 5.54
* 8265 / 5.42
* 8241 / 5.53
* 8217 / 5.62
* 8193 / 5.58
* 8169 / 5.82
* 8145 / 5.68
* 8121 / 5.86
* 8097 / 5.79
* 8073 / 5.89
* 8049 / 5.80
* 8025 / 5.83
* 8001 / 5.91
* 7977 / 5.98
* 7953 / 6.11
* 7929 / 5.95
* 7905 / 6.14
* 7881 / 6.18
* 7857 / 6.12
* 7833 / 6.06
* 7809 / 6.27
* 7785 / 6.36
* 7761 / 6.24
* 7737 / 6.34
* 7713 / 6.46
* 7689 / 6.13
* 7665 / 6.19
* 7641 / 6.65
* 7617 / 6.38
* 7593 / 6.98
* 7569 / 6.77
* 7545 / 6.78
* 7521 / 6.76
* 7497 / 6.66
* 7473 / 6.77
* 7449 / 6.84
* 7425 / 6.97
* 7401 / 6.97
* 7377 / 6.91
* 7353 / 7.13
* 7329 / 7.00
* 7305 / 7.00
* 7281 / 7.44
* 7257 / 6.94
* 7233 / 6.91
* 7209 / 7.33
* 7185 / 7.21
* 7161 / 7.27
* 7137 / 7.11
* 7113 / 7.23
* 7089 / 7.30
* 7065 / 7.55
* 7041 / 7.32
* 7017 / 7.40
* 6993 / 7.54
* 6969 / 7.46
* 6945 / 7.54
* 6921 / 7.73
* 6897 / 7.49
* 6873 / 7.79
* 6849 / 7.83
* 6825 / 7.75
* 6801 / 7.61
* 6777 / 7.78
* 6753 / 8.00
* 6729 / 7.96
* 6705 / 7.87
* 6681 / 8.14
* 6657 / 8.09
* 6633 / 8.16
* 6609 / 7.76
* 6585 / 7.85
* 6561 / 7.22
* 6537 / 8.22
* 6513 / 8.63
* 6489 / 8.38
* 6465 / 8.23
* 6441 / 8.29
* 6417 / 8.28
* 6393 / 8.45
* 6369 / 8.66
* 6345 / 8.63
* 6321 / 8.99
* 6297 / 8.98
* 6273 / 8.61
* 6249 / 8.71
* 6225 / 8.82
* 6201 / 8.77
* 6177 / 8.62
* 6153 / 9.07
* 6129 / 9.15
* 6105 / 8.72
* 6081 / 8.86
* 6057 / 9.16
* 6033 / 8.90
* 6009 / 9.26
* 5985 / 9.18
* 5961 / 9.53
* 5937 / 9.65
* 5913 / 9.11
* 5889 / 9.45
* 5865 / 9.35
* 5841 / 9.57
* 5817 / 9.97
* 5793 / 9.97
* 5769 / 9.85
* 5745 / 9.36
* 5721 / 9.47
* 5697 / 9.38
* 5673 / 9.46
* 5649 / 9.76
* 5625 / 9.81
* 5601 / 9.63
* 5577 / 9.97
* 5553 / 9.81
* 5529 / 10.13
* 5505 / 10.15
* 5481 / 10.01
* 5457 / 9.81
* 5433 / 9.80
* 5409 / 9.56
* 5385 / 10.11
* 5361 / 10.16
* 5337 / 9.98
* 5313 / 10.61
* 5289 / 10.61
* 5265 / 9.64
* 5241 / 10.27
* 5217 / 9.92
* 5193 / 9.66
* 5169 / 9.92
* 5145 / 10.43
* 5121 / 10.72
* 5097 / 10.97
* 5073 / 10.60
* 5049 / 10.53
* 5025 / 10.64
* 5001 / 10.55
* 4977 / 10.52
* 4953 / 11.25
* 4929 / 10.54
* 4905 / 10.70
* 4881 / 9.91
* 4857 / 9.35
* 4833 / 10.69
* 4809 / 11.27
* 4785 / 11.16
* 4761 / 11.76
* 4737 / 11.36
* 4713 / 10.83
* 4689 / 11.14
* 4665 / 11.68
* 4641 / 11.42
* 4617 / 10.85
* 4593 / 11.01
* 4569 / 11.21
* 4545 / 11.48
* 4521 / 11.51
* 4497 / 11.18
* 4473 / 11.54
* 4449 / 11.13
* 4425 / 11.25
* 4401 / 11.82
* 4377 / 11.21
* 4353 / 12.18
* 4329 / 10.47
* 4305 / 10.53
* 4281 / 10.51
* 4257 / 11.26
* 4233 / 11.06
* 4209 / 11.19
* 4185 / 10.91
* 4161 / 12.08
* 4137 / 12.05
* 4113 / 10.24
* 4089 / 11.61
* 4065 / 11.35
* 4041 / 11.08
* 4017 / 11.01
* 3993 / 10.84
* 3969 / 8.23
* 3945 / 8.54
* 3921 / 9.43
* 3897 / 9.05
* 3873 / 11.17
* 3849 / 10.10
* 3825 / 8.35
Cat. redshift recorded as 0.00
